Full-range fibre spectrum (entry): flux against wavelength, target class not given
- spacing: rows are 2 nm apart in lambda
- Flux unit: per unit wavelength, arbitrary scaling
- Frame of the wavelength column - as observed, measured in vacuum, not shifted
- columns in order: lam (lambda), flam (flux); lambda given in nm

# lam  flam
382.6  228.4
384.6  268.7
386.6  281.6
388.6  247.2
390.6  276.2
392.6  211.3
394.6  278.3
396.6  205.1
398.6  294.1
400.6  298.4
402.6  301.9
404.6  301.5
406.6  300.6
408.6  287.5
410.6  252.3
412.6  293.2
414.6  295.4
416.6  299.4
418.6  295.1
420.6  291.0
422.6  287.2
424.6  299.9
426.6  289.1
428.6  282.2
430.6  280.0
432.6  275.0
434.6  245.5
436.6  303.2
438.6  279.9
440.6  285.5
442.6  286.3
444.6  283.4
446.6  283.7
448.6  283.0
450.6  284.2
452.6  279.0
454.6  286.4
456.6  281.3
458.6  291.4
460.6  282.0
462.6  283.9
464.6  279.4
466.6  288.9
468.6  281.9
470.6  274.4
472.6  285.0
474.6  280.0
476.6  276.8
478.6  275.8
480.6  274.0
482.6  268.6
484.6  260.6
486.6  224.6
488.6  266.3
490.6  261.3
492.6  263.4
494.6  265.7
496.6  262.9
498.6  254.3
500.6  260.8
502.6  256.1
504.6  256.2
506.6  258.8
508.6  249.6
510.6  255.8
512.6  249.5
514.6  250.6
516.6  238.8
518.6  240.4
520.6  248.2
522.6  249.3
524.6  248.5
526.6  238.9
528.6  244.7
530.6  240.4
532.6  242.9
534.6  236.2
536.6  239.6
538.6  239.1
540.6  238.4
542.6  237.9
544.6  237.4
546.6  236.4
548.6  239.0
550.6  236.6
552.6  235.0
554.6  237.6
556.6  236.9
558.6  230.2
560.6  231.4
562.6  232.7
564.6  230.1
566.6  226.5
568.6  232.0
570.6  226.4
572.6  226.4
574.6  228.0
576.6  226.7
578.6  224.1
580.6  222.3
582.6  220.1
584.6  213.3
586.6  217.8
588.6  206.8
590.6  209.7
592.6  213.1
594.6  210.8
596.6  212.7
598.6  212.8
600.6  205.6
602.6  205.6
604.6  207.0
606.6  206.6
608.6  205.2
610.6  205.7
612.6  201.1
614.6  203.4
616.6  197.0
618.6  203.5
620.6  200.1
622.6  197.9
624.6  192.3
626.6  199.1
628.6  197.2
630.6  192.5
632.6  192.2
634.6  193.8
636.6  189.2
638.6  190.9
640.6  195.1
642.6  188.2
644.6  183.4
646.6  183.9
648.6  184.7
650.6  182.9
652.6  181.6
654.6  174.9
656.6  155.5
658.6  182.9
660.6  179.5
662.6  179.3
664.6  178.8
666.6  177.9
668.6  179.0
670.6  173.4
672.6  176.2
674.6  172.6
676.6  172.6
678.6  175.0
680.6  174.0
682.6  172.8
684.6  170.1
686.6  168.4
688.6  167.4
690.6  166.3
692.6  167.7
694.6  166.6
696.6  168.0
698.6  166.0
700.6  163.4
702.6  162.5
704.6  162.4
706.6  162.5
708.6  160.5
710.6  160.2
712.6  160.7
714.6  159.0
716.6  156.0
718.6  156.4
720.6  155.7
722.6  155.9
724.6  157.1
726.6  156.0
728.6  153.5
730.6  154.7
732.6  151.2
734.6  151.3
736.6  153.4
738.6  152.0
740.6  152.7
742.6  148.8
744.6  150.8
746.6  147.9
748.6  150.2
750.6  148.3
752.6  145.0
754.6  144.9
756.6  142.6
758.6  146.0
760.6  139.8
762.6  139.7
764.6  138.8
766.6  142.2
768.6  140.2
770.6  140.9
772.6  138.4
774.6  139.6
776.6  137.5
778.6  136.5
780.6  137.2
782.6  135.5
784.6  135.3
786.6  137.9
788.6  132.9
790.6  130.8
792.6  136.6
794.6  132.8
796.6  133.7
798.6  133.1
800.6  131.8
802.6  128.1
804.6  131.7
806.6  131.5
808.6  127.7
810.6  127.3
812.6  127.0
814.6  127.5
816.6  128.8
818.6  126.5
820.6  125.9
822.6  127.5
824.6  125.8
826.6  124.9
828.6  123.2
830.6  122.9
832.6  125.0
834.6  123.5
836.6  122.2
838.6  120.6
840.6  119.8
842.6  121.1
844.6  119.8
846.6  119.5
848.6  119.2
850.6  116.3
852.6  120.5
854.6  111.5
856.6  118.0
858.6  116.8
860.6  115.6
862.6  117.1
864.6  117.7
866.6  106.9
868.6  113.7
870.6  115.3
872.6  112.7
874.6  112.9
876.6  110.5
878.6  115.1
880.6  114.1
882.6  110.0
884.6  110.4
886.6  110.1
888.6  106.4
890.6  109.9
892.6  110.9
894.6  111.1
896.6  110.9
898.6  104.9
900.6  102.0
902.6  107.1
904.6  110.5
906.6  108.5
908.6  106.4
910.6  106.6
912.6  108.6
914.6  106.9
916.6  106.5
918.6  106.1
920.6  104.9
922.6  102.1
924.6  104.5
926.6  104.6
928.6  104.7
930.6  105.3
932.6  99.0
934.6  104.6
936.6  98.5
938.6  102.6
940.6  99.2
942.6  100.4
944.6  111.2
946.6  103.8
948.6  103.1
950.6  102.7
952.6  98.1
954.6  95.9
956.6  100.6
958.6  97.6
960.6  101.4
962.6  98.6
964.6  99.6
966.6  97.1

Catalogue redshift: 0.00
